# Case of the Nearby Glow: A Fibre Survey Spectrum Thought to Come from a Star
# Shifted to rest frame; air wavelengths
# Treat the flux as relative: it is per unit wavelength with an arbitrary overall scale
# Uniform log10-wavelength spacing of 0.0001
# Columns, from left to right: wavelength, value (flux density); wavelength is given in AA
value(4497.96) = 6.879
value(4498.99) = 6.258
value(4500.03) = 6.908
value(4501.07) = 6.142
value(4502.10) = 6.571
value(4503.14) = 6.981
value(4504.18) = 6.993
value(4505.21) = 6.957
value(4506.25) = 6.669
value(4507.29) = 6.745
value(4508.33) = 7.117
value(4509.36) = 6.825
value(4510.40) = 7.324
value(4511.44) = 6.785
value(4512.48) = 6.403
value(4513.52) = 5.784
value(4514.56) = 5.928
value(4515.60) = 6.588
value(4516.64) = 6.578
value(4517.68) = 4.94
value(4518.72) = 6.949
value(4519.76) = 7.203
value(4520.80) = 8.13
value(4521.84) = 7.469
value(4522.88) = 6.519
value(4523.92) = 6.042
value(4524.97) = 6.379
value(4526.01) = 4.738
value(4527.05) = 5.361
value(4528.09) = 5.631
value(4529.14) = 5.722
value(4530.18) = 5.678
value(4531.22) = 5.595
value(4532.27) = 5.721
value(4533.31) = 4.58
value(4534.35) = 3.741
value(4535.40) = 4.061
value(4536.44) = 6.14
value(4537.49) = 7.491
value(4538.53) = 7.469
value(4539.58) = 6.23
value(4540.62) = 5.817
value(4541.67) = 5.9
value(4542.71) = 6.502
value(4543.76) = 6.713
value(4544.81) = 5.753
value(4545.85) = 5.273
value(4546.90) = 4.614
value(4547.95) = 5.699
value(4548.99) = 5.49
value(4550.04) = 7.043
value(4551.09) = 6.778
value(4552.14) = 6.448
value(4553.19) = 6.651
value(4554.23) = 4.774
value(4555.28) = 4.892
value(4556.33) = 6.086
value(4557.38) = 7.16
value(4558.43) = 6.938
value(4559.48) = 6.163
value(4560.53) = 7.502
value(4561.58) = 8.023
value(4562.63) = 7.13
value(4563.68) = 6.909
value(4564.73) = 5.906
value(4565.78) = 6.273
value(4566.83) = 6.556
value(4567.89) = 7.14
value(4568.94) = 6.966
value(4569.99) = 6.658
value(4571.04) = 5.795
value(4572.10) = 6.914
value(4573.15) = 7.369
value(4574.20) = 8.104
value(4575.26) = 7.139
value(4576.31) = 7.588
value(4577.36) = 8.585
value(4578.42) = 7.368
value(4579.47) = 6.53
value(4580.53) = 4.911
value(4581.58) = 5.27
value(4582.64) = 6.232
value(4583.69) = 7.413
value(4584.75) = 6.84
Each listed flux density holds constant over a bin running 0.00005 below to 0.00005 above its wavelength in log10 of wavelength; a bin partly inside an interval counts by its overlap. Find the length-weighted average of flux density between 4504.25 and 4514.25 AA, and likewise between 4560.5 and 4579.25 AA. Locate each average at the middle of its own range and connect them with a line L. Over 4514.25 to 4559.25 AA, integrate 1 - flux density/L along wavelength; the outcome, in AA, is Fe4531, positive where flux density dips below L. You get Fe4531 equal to 5.6 AA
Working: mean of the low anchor 6.73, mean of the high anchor 7.09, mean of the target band 6.03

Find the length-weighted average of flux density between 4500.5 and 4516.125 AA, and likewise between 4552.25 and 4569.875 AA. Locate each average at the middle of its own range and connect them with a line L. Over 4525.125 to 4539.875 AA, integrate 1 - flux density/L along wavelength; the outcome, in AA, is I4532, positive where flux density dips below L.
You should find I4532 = 2.3 AA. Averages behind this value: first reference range 6.65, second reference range 6.57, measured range 5.59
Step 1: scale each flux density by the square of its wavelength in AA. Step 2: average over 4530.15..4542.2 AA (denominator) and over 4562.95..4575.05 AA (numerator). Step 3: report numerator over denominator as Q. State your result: 1.21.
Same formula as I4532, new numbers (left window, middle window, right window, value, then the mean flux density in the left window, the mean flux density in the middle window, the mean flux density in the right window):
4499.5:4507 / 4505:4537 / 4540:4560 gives 1.8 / 6.74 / 6.13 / 6.04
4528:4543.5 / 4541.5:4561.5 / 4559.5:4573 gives 0.4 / 5.77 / 6.17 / 6.8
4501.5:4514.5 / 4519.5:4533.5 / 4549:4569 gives 1.3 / 6.73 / 6.07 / 6.56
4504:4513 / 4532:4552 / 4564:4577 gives 3.0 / 6.87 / 5.86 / 6.89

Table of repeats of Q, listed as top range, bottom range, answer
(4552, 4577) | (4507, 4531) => 1.08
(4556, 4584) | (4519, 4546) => 1.16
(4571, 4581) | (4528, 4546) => 1.25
